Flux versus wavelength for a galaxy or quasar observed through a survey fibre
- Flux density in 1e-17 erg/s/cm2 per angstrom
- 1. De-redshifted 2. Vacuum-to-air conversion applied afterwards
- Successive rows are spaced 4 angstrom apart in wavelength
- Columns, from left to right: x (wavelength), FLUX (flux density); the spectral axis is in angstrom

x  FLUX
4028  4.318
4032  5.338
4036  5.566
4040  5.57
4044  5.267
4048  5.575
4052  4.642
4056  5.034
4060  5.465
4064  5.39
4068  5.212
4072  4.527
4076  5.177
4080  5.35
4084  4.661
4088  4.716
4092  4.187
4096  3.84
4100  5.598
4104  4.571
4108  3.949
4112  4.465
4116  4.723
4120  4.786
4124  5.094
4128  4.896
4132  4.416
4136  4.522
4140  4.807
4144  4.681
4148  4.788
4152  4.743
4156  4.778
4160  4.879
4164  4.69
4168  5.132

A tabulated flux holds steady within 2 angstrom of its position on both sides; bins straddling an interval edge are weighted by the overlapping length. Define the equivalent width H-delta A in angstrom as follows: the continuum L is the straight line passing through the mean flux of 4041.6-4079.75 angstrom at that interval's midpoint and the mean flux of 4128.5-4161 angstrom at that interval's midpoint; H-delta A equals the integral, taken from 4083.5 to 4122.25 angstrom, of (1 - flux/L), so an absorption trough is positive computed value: 2.99 angstrom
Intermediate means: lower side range 5.16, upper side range 4.71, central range 4.55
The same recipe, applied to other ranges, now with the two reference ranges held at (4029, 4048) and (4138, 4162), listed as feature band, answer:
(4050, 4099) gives 3.1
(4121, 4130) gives -0.1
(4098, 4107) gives 0.1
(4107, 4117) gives 1.2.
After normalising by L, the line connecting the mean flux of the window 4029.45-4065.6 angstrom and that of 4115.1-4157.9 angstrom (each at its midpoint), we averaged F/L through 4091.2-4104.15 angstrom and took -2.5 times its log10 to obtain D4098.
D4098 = 0.09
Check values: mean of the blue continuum 5.3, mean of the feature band 4.58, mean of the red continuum 4.75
